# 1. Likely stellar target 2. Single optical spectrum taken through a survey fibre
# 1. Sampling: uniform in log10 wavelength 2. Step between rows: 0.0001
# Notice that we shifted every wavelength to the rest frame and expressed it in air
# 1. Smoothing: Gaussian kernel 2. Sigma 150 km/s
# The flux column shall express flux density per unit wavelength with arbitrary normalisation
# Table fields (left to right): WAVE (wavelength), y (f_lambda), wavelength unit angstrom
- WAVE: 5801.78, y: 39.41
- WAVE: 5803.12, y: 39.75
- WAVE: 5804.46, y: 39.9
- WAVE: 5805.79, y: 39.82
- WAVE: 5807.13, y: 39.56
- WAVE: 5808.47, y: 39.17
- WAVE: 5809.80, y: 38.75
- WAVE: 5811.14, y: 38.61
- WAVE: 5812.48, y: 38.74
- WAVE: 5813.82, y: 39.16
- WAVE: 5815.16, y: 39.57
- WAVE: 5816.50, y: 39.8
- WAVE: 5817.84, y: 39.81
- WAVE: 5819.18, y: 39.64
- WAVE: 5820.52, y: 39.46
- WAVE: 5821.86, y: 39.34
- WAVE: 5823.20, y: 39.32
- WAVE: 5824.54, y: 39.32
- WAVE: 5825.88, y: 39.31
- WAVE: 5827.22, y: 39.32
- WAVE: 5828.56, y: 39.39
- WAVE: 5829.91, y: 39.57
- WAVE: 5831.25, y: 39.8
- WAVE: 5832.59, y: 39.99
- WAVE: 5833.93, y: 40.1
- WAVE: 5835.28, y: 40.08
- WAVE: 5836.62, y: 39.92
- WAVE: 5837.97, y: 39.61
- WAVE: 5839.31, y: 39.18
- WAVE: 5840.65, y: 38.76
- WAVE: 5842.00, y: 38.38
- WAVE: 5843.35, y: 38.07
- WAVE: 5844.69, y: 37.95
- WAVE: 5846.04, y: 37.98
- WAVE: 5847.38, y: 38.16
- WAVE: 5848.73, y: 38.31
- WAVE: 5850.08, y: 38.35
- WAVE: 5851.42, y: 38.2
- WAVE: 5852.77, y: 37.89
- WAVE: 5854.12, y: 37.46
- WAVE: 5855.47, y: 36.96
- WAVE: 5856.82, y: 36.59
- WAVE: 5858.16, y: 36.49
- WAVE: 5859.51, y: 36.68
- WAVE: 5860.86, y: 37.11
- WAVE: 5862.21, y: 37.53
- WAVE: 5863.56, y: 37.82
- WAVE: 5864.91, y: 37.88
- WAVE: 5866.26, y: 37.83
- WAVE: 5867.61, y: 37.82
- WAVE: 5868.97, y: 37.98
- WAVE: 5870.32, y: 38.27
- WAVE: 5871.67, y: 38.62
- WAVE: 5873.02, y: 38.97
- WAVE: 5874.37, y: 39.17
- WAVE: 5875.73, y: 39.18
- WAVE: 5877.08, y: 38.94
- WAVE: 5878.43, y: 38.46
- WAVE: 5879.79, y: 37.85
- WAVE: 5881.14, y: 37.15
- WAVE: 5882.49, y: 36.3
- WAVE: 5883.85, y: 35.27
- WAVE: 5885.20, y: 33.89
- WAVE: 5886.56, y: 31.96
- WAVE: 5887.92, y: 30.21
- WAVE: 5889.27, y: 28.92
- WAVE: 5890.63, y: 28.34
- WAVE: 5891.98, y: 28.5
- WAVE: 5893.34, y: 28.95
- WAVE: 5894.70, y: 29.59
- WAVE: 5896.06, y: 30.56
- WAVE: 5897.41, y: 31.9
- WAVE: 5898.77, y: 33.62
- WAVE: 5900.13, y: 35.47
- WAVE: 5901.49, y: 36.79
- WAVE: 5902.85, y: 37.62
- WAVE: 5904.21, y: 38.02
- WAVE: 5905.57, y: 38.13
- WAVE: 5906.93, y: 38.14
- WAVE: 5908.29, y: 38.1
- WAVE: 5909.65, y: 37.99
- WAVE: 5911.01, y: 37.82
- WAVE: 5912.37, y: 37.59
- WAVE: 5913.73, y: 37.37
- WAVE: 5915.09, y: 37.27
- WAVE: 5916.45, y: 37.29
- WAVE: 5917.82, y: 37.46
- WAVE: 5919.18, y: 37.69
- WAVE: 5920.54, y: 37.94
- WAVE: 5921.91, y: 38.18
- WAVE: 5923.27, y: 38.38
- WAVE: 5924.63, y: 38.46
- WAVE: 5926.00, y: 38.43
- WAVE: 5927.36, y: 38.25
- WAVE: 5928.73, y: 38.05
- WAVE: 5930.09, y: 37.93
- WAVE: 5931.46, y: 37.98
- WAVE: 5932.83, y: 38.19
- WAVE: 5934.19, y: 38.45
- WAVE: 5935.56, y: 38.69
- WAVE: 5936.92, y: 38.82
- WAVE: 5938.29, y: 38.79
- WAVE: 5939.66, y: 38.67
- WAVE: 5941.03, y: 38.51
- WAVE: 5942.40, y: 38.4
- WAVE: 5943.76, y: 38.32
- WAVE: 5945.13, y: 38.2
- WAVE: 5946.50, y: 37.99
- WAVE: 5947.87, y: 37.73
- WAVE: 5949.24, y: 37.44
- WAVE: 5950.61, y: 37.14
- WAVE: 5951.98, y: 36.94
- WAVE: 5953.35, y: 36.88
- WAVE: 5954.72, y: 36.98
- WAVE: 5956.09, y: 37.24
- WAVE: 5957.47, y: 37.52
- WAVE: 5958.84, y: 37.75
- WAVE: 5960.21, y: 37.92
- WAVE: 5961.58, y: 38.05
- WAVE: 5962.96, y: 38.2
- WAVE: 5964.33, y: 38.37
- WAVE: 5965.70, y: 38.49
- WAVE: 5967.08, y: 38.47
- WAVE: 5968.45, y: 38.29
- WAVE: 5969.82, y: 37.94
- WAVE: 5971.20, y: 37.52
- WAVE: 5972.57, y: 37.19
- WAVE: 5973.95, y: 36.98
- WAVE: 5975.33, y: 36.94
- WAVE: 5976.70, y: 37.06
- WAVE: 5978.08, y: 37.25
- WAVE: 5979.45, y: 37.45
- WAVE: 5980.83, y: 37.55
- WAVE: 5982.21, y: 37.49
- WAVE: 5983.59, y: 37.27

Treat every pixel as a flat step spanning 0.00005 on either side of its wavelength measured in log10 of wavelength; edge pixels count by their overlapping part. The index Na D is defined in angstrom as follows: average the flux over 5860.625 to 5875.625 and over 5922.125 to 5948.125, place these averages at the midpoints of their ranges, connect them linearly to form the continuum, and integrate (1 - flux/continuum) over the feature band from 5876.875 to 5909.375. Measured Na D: 3.4 angstrom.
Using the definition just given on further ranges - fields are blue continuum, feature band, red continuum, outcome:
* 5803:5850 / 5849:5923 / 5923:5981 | 4.5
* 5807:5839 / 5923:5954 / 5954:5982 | -0.1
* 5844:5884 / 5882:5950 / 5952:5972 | 2.8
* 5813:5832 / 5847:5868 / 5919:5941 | 0.8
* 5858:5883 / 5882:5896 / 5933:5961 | 2.5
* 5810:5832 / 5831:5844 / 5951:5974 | -0.1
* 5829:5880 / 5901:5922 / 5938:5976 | 0.2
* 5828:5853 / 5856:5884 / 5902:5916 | 0.5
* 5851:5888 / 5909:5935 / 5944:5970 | -0.3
